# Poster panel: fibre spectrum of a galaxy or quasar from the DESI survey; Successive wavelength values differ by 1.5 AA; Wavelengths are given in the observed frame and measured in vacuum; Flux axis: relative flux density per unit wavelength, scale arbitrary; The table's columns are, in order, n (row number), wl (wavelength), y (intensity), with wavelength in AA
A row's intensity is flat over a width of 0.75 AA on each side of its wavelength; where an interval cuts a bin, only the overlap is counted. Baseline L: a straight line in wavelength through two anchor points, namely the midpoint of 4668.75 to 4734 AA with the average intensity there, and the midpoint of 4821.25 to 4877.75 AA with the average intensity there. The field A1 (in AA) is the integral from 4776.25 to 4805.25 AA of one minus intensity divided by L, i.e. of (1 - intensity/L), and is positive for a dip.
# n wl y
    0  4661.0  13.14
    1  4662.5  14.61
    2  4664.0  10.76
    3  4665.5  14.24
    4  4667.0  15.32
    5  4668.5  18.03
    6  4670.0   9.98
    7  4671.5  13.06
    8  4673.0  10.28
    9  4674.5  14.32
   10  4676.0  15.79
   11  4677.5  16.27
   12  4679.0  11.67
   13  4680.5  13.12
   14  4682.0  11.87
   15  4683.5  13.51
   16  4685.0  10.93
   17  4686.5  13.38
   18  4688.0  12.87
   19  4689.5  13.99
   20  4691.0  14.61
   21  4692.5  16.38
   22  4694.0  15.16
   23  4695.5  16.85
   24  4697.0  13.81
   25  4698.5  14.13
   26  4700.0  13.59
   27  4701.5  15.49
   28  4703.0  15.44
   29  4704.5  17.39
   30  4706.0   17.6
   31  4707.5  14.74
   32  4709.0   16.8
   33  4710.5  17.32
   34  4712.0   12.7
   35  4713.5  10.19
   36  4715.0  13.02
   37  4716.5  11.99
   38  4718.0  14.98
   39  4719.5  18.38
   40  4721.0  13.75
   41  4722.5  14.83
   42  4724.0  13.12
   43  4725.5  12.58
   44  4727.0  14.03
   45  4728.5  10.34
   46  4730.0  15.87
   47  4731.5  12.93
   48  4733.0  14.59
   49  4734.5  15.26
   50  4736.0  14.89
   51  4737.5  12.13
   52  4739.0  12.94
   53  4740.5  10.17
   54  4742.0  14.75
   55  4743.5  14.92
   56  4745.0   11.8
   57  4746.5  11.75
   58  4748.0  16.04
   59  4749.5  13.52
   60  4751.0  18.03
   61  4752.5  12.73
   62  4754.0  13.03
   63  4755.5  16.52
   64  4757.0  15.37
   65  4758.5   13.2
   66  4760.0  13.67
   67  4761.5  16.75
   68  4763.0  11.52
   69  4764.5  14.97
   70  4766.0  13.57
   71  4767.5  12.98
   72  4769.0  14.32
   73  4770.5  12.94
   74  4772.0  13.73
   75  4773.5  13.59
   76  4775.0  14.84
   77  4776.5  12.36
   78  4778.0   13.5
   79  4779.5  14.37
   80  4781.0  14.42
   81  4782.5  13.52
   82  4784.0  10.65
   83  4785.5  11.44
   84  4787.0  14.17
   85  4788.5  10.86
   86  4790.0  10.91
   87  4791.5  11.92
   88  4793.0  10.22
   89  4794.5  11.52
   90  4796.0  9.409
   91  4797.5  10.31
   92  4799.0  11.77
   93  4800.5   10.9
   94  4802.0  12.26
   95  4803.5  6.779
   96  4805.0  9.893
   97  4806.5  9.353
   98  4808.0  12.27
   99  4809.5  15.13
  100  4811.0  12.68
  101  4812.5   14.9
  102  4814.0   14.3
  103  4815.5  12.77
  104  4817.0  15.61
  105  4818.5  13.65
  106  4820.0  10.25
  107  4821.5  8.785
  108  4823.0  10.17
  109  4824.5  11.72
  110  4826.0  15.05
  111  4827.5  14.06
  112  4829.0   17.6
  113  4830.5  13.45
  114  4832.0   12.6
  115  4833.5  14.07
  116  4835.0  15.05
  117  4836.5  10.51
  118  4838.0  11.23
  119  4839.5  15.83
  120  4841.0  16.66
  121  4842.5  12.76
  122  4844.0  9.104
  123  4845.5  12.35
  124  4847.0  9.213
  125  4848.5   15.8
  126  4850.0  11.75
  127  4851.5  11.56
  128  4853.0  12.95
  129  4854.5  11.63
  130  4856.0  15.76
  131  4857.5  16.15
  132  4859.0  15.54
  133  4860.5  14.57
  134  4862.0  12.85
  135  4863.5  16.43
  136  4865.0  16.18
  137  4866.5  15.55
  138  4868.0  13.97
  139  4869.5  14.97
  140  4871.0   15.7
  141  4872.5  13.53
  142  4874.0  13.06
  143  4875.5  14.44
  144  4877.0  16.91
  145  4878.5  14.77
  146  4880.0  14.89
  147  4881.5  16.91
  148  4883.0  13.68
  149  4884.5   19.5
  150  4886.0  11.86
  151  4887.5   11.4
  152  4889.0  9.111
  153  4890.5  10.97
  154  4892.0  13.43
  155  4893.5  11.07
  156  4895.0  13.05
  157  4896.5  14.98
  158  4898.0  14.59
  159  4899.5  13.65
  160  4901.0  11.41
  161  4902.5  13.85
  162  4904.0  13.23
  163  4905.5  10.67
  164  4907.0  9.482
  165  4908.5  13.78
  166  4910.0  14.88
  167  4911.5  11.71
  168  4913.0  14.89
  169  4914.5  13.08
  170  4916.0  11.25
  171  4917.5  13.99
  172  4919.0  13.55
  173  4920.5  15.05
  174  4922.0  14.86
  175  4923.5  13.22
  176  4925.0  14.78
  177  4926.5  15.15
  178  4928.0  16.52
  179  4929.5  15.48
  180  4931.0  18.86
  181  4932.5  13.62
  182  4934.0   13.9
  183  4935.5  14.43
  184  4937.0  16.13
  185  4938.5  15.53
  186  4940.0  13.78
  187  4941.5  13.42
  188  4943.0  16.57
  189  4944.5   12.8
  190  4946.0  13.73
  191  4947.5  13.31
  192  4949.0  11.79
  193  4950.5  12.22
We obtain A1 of 4.8 AA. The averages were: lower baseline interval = 14.1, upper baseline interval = 13.7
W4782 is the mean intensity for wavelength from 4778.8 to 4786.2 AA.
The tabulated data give 12.9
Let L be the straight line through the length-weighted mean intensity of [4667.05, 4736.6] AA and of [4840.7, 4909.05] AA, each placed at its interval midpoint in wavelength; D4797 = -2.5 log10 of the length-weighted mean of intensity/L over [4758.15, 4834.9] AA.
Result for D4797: 0.10 mag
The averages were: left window 14.2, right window 13.6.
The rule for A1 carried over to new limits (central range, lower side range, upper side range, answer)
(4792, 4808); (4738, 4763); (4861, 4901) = 4.2 AA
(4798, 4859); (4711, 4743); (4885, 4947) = 3.8 AA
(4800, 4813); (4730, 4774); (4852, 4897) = 2.3 AA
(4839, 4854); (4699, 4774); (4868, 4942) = 1.4 AA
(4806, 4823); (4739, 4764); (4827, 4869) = 1.5 AA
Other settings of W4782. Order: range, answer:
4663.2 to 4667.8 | 13.5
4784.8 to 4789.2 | 12.2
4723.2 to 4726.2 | 12.9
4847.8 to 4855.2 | 12.7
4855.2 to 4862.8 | 15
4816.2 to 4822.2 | 12.1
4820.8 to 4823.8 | 9.53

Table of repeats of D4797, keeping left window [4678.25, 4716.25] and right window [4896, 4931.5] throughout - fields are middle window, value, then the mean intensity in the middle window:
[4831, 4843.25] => 0.03 mag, 13.6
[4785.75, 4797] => 0.24 mag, 11.3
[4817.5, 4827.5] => 0.18 mag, 11.9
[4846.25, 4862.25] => 0.04 mag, 13.5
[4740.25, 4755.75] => 0.01 mag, 14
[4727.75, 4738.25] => 0.04 mag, 13.7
